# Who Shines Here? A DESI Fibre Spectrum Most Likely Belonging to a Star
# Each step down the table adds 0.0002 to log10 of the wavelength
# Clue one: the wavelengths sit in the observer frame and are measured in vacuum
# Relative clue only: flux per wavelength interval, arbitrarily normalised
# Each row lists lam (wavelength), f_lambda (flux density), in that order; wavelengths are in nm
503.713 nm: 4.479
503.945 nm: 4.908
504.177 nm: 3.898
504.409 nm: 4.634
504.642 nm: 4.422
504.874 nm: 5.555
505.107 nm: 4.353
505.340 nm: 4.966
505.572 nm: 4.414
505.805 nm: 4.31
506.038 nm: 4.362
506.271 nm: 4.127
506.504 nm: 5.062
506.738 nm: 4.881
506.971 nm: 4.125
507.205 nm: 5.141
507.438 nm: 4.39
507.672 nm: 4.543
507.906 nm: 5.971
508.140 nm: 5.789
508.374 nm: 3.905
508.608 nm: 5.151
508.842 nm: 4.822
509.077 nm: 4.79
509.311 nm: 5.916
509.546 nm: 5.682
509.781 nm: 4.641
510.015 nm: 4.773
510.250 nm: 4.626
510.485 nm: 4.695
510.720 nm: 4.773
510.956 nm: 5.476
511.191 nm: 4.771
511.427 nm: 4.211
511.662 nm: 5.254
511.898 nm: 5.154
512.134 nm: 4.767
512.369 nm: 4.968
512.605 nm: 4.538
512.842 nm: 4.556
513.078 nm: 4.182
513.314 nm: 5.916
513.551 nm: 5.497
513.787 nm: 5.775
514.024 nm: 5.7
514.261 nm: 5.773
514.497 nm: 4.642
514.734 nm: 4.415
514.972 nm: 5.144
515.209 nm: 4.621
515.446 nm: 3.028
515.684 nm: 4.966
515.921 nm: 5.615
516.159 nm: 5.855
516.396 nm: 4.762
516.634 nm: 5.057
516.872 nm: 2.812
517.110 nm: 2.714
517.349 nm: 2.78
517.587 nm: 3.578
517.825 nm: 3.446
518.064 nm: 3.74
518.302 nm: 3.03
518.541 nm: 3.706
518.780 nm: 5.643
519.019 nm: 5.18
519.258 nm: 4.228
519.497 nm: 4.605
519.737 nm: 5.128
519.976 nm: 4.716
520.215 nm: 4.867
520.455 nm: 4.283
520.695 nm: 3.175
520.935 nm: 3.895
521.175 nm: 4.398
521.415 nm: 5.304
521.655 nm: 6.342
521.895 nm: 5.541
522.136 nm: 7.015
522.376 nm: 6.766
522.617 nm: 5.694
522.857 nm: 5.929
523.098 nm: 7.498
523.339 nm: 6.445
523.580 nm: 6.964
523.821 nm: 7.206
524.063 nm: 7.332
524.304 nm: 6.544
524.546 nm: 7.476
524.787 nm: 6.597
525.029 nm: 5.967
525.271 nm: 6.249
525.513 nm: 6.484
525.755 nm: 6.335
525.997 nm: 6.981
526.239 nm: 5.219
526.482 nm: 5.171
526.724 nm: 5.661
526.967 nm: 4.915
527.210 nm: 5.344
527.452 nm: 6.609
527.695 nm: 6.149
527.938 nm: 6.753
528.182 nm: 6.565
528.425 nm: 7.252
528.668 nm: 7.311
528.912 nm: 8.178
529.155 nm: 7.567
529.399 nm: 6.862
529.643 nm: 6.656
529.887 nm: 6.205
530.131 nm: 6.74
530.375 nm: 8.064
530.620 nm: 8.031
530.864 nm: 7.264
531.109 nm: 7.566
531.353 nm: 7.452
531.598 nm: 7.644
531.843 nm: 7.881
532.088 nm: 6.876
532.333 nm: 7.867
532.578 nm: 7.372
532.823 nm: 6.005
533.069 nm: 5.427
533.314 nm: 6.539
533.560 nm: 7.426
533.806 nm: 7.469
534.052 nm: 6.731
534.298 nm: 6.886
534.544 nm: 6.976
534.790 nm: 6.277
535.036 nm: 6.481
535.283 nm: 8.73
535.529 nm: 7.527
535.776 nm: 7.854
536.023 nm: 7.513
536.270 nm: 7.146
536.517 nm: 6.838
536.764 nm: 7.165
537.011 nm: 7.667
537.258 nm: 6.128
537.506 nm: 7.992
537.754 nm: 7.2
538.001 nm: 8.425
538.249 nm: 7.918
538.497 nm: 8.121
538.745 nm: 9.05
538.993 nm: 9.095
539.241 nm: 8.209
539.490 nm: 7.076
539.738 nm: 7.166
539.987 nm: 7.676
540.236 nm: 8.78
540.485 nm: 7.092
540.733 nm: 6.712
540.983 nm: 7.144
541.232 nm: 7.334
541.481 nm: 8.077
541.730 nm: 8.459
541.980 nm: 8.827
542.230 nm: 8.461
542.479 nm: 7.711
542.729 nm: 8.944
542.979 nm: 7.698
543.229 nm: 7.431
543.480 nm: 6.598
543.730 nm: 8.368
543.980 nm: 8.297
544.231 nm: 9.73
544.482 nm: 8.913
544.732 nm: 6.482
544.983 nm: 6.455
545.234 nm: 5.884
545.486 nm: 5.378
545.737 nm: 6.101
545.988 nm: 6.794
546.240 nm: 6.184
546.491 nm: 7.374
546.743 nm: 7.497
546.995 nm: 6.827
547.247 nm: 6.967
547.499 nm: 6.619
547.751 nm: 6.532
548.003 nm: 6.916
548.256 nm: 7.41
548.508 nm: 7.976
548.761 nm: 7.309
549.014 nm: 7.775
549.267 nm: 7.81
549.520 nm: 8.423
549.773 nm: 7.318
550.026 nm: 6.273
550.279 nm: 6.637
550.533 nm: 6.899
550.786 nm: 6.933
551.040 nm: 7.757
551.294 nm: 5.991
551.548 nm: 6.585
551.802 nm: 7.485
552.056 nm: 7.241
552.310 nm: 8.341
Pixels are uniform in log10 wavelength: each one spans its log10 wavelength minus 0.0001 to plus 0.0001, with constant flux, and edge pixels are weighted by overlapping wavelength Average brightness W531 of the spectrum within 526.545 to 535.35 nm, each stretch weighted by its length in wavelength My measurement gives 6.92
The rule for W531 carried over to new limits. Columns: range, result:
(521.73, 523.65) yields 6.47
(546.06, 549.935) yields 7.25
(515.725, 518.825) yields 4.04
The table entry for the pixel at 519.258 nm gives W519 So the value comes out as 4.228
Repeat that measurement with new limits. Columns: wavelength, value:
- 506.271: 4.127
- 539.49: 7.076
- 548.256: 7.41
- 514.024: 5.7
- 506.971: 4.125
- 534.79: 6.277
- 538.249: 7.918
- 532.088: 6.876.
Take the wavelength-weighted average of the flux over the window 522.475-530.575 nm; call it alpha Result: 6.59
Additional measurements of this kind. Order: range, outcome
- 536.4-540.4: 7.78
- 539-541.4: 7.56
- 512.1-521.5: 4.52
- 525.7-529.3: 6.41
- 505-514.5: 4.92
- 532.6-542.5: 7.48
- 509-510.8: 5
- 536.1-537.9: 7.19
